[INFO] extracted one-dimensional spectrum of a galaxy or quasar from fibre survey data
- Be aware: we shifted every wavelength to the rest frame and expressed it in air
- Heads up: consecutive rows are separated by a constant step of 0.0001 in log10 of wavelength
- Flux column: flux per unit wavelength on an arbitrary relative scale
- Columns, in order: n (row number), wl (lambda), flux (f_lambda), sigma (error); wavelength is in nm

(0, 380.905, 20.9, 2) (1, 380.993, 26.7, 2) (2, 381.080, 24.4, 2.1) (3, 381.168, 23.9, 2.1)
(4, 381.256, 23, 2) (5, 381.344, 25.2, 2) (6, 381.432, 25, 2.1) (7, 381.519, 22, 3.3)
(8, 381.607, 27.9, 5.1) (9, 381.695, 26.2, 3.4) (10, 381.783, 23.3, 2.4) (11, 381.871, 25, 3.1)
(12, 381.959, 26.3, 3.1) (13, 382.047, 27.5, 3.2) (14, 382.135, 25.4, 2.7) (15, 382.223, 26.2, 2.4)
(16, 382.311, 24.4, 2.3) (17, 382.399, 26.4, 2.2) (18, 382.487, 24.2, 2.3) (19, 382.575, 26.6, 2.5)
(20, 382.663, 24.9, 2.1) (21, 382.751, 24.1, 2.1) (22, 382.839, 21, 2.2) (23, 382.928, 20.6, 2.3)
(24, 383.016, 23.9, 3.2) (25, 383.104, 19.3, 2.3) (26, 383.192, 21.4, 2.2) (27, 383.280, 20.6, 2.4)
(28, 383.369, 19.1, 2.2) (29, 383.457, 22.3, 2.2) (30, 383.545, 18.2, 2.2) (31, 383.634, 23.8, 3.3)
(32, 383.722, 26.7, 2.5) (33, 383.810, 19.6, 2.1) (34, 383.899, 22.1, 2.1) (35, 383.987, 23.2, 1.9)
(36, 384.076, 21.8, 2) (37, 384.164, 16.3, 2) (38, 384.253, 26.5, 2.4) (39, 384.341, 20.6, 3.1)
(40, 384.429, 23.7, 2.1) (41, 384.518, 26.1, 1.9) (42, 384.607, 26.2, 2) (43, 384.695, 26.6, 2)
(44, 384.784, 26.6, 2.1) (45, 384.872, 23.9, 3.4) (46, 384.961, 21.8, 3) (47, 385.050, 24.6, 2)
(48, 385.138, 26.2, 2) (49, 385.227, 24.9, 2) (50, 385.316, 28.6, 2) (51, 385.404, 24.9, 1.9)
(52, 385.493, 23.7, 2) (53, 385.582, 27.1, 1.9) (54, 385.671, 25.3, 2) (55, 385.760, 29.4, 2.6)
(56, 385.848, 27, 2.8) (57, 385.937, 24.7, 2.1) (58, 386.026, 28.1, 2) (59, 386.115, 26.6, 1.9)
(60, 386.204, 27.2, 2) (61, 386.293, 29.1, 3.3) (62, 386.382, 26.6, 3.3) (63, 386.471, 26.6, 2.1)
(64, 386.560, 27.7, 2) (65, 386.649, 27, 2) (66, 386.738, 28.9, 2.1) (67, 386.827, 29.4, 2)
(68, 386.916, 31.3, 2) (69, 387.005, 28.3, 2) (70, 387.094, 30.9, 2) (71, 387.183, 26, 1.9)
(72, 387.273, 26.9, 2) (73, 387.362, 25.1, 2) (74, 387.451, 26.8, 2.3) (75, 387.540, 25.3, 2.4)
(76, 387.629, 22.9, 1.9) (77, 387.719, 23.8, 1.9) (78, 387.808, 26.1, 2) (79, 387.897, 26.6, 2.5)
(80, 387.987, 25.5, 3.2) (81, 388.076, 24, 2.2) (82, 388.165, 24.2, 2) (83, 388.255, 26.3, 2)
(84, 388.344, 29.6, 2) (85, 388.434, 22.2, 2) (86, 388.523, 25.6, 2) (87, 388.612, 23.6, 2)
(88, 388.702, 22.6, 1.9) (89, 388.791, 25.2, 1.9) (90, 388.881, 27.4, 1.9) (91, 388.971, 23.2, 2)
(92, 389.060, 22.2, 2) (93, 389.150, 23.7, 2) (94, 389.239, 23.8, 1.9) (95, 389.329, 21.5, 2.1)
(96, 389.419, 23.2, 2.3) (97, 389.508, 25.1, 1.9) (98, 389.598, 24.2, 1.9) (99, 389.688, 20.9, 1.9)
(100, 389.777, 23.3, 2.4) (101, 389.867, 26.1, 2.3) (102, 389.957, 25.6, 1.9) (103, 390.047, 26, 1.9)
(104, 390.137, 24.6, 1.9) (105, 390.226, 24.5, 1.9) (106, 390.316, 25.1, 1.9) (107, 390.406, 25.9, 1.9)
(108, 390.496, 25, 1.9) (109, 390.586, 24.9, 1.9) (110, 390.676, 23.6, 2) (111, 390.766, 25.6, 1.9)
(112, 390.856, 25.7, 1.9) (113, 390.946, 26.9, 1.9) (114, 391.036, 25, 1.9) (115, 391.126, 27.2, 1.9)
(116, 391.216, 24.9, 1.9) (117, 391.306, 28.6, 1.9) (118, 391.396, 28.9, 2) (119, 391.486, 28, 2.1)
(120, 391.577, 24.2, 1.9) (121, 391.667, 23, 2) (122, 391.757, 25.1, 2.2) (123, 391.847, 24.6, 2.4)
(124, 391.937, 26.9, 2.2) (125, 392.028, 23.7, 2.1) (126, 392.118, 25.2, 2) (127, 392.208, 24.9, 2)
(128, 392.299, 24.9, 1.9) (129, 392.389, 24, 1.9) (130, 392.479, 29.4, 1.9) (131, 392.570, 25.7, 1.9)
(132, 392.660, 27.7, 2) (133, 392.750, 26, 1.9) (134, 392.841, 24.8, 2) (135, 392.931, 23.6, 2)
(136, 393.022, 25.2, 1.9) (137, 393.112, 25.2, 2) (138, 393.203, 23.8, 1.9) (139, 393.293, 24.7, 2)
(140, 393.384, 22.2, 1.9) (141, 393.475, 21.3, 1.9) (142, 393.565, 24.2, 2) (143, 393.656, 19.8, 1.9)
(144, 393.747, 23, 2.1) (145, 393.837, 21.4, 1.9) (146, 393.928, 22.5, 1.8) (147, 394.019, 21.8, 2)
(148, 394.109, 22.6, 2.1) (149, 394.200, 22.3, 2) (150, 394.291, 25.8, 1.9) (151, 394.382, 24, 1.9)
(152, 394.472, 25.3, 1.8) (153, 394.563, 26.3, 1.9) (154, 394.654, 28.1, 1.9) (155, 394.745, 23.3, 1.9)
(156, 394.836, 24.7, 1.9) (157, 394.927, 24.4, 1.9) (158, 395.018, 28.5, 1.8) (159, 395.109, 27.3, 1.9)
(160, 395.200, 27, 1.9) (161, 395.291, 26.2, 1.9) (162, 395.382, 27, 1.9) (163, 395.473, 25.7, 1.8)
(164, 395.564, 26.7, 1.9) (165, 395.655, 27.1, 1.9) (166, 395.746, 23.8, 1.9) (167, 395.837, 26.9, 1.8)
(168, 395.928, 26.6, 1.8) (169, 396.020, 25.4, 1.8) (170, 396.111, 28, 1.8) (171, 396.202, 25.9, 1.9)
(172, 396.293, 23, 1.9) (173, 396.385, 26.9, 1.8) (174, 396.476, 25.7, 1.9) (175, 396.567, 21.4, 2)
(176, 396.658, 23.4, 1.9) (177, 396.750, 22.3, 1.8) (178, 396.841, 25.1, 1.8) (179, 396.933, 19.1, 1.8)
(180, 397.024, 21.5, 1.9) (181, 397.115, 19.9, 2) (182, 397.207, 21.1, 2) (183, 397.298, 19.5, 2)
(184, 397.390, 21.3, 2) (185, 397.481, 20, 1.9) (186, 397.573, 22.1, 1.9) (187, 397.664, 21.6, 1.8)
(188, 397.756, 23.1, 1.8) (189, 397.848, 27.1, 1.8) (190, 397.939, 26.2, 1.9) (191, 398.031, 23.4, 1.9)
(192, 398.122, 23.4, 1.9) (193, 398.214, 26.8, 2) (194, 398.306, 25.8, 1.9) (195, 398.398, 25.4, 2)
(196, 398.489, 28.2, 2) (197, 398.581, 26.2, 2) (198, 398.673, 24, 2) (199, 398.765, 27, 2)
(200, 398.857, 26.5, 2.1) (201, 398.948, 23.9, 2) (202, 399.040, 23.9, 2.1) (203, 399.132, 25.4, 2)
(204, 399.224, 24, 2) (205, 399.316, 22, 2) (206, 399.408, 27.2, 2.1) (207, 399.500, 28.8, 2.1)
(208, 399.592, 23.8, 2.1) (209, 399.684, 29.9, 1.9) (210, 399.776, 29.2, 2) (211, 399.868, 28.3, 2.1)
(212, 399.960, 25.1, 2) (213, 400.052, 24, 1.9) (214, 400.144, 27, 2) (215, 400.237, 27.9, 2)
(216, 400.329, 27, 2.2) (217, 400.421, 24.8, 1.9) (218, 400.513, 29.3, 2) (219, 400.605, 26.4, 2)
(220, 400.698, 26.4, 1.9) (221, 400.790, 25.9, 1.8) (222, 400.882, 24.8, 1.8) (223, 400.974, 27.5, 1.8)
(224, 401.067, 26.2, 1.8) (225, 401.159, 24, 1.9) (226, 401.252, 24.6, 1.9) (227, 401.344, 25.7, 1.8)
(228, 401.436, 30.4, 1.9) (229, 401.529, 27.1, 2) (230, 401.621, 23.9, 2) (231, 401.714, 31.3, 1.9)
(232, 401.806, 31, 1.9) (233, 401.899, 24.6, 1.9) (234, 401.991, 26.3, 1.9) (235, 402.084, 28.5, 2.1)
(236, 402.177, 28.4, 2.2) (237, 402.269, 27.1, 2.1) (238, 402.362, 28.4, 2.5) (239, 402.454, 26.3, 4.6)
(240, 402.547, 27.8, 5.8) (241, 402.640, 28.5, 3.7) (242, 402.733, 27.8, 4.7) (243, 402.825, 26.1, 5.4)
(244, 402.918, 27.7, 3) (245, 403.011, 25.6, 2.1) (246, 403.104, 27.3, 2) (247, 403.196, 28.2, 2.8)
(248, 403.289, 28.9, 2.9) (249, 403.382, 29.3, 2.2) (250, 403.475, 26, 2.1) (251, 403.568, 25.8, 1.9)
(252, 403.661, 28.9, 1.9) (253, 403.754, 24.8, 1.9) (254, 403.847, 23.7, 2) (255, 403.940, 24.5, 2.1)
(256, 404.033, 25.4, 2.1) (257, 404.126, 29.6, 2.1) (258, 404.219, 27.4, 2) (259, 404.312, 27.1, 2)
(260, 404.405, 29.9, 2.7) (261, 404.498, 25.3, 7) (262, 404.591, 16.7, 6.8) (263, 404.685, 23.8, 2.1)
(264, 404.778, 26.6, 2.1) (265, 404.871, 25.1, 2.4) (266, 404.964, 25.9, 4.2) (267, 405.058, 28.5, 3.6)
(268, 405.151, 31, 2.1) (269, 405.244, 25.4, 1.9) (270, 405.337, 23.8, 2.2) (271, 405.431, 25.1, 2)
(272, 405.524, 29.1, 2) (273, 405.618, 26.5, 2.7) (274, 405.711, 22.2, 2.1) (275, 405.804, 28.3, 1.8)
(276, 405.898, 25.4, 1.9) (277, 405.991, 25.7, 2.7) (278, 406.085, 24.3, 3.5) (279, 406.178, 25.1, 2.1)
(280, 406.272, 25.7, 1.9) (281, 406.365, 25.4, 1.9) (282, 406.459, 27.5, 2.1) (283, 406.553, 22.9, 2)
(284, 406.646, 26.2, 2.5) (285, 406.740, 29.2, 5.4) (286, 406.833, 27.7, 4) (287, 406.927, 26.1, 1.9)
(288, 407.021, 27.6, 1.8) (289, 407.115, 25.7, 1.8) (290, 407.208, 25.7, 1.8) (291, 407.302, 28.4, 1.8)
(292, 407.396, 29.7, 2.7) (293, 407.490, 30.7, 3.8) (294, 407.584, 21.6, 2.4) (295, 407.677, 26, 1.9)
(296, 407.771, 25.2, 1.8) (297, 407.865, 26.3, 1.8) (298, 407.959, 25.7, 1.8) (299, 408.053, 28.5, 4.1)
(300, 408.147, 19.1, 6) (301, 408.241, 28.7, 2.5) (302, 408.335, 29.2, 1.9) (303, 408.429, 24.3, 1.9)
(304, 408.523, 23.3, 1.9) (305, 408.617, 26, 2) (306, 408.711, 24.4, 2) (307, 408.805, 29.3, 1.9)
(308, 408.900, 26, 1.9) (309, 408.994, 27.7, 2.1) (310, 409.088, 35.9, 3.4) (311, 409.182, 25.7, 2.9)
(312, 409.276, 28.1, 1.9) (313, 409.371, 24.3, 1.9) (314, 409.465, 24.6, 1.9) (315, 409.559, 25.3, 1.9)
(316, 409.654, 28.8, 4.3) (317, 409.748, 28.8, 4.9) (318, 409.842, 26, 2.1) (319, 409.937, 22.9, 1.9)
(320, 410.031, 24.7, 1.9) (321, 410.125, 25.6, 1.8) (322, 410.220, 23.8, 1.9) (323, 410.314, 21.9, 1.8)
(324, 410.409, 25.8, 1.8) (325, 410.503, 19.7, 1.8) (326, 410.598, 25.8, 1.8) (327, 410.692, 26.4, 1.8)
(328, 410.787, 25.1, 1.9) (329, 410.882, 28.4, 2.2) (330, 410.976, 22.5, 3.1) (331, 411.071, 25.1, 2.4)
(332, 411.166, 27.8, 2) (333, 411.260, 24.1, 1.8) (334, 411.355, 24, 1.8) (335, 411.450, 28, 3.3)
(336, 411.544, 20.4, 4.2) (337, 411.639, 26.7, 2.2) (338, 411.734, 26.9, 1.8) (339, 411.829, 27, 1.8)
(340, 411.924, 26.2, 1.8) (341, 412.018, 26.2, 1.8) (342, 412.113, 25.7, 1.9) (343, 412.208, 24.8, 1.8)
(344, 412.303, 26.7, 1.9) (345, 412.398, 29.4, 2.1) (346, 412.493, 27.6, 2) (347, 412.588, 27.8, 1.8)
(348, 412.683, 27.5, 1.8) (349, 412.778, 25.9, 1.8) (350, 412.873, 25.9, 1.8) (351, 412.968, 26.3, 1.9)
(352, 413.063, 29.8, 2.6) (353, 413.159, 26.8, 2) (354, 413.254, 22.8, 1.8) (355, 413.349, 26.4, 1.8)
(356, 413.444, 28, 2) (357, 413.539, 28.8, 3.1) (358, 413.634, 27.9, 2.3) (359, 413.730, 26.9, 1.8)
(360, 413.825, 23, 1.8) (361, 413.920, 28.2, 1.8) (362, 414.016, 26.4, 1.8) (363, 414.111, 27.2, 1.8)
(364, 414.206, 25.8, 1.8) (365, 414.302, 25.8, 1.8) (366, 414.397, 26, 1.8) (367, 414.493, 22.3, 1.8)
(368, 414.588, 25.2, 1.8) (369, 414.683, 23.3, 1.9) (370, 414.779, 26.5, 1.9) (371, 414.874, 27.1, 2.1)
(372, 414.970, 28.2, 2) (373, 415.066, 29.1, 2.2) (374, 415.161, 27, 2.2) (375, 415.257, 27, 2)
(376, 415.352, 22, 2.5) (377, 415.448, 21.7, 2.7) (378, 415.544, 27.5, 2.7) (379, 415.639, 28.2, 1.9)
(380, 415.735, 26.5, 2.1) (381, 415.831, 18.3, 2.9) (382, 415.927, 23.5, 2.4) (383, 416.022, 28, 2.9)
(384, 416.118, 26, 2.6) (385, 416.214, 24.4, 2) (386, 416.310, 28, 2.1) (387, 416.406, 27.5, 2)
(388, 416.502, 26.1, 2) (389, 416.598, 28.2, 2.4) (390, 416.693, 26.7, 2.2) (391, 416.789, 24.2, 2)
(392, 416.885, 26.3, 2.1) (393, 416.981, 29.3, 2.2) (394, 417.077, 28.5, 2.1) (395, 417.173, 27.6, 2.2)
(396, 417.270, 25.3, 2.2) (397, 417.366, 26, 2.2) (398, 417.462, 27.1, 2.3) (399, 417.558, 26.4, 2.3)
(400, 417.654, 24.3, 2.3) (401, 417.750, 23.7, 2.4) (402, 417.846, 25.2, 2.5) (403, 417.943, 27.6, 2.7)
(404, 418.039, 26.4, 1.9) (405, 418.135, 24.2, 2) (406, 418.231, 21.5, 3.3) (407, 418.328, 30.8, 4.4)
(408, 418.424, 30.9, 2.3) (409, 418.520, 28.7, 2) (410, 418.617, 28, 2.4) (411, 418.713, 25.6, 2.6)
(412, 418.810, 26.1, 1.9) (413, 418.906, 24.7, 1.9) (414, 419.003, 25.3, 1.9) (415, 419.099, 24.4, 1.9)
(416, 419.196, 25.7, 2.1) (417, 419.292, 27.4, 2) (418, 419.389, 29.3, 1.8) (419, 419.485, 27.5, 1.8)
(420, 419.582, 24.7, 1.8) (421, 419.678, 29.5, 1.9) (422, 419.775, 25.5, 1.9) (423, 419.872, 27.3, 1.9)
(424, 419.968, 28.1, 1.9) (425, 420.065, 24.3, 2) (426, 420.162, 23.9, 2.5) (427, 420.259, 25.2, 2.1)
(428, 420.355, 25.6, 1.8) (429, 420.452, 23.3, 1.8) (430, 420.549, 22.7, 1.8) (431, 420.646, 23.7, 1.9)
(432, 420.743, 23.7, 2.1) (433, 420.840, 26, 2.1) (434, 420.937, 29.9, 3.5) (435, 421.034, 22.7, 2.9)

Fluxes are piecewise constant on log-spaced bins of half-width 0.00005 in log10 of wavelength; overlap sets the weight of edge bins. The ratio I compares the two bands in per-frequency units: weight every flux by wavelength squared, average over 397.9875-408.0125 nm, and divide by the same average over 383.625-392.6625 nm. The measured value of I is 1.12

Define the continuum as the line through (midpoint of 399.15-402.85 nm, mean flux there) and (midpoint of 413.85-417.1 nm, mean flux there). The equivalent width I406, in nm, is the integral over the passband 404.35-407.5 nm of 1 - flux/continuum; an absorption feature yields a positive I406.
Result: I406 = 0.04 nm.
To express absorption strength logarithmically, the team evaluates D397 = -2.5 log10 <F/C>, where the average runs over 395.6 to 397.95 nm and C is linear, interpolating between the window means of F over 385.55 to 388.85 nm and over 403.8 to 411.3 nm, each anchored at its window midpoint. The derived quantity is 0.12 mag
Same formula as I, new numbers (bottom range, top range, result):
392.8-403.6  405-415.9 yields 1.09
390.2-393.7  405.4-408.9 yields 1.12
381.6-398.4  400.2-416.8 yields 1.16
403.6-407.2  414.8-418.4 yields 1.06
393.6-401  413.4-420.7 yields 1.15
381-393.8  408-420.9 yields 1.20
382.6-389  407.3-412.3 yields 1.17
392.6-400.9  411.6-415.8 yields 1.15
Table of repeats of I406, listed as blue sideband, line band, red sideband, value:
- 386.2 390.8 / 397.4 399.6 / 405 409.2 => 0.11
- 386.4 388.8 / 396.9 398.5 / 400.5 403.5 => 0.23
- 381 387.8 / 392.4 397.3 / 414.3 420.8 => 0.15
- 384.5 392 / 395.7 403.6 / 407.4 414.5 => 0.06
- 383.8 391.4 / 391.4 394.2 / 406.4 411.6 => 0.13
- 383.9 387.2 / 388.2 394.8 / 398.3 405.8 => 0.38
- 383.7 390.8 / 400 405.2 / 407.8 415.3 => -0.19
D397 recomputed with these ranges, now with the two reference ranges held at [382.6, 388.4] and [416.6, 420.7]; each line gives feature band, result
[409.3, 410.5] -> 0.03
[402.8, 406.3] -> -0.02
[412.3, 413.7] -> -0.05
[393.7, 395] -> 0.06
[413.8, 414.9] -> 0.02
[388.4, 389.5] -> 0.06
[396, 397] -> 0.06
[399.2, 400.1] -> -0.03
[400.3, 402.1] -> -0.05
